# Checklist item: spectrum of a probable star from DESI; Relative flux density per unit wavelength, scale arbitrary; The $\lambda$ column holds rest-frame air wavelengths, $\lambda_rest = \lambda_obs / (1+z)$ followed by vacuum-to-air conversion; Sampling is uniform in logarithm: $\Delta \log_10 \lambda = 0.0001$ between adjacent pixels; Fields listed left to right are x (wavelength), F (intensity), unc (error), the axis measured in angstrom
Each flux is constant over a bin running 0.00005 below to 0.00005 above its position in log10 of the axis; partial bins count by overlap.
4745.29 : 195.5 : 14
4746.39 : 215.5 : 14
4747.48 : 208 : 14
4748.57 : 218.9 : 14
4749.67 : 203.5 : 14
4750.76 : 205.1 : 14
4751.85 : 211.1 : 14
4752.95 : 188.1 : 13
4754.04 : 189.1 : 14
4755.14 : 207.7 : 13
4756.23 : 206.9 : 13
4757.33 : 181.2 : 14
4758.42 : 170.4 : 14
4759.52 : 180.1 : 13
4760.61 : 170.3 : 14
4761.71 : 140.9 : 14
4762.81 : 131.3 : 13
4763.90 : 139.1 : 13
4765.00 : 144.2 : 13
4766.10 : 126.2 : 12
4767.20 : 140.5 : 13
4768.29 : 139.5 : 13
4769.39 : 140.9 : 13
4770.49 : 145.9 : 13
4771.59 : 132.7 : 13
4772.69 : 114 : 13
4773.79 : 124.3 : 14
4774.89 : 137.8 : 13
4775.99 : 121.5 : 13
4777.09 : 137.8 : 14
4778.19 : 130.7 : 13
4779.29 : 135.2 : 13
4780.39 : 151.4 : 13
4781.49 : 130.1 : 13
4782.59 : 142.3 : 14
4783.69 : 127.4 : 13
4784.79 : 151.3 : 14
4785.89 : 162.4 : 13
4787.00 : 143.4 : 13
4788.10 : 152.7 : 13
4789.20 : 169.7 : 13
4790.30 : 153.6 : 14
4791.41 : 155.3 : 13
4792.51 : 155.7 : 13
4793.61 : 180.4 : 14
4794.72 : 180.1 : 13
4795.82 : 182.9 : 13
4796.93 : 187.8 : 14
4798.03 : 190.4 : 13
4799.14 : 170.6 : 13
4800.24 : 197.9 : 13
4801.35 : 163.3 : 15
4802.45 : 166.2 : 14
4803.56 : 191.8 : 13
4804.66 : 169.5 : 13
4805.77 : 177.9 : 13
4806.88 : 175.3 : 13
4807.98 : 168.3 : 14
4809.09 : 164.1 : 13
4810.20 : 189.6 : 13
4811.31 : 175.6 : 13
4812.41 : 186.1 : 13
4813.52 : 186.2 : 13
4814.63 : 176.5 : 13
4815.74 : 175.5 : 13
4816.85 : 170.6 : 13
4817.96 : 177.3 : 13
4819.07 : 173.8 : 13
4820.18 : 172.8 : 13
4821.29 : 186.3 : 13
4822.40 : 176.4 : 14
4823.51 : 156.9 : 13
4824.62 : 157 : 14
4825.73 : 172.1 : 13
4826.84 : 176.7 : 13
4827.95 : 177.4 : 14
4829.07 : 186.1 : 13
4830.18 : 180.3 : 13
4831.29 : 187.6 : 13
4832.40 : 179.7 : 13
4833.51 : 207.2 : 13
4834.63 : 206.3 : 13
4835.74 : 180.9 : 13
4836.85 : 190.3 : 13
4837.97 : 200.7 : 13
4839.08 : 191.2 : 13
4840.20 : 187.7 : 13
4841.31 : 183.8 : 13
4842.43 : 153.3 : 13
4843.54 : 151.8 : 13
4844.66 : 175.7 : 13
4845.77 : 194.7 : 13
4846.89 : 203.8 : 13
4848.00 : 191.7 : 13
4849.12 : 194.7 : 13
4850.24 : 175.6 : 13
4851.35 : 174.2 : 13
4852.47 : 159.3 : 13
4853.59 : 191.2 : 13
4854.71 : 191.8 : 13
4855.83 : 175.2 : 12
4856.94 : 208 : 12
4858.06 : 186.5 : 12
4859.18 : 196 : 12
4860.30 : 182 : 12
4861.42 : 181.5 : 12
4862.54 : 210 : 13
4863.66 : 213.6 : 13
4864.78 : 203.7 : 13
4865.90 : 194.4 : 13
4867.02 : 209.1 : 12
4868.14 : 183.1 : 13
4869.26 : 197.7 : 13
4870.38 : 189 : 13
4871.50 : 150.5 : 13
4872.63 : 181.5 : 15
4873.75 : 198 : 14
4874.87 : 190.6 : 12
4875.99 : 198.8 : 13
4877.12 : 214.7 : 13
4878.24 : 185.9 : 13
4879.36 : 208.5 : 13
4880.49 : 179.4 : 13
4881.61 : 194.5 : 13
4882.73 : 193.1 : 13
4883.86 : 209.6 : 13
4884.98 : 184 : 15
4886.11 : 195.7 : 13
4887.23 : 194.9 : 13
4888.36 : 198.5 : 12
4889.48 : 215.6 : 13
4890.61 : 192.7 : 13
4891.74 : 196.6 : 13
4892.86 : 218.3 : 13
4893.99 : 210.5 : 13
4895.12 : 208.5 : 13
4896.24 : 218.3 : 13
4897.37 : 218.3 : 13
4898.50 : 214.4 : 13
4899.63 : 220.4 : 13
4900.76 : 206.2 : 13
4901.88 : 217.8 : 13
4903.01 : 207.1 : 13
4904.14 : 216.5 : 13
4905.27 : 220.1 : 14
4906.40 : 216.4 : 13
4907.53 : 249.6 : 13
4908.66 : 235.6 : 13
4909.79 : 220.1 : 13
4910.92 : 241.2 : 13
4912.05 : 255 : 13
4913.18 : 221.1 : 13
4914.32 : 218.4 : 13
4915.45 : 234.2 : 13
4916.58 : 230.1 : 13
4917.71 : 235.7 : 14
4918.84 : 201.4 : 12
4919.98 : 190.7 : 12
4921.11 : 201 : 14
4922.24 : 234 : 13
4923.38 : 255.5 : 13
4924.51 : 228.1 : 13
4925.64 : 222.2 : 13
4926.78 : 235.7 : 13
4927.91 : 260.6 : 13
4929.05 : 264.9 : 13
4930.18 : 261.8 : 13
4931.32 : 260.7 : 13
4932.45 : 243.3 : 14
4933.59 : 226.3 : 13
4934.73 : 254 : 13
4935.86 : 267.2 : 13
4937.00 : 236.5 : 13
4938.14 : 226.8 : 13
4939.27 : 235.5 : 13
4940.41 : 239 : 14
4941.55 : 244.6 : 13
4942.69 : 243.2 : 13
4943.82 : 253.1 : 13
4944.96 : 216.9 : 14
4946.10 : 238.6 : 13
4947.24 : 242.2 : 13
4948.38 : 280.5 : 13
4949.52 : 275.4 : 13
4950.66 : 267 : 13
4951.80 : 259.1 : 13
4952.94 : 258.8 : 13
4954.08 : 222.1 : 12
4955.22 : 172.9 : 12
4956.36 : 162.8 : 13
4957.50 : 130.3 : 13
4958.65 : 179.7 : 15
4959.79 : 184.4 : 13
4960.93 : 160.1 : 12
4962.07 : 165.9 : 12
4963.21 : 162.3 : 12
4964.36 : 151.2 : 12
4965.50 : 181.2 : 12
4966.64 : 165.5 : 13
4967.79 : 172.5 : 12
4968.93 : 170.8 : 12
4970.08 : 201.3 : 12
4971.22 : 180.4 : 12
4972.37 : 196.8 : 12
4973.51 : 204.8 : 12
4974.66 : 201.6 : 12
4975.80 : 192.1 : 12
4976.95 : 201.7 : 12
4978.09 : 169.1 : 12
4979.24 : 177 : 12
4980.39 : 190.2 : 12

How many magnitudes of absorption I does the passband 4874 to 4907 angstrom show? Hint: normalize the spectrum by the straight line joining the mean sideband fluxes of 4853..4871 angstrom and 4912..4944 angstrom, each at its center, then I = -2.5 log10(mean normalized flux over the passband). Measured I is 0.04 mag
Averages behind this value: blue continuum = 194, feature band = 205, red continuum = 237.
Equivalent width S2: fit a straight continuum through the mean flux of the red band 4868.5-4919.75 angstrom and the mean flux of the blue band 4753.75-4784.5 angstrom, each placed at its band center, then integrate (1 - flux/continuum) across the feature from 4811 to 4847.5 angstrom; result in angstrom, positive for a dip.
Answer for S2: -0.76 angstrom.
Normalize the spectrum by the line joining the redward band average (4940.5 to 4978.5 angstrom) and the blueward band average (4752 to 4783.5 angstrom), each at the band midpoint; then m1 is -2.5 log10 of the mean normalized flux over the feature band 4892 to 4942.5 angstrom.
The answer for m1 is -0.195 mag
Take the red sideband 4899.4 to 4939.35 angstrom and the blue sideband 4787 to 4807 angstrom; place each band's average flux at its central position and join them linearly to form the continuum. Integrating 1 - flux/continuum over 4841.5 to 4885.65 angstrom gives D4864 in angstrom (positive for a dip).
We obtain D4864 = 3.4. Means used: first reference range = 173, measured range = 189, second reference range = 232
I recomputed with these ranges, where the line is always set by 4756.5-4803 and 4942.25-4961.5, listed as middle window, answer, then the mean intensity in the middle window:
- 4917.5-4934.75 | -0.122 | 235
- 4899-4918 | -0.115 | 226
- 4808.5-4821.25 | -0.069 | 177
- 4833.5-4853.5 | -0.039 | 184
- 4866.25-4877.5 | -0.012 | 191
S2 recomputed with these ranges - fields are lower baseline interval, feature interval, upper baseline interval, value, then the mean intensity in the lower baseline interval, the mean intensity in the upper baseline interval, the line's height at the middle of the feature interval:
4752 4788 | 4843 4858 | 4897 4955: 0.8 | 150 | 235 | 194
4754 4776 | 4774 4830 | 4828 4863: 0.6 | 151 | 186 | 167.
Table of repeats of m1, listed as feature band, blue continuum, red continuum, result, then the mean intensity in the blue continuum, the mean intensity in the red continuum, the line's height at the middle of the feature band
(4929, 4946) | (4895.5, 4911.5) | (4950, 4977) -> -0.199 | 222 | 189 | 203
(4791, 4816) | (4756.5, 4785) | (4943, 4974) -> -0.160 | 142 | 202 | 153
